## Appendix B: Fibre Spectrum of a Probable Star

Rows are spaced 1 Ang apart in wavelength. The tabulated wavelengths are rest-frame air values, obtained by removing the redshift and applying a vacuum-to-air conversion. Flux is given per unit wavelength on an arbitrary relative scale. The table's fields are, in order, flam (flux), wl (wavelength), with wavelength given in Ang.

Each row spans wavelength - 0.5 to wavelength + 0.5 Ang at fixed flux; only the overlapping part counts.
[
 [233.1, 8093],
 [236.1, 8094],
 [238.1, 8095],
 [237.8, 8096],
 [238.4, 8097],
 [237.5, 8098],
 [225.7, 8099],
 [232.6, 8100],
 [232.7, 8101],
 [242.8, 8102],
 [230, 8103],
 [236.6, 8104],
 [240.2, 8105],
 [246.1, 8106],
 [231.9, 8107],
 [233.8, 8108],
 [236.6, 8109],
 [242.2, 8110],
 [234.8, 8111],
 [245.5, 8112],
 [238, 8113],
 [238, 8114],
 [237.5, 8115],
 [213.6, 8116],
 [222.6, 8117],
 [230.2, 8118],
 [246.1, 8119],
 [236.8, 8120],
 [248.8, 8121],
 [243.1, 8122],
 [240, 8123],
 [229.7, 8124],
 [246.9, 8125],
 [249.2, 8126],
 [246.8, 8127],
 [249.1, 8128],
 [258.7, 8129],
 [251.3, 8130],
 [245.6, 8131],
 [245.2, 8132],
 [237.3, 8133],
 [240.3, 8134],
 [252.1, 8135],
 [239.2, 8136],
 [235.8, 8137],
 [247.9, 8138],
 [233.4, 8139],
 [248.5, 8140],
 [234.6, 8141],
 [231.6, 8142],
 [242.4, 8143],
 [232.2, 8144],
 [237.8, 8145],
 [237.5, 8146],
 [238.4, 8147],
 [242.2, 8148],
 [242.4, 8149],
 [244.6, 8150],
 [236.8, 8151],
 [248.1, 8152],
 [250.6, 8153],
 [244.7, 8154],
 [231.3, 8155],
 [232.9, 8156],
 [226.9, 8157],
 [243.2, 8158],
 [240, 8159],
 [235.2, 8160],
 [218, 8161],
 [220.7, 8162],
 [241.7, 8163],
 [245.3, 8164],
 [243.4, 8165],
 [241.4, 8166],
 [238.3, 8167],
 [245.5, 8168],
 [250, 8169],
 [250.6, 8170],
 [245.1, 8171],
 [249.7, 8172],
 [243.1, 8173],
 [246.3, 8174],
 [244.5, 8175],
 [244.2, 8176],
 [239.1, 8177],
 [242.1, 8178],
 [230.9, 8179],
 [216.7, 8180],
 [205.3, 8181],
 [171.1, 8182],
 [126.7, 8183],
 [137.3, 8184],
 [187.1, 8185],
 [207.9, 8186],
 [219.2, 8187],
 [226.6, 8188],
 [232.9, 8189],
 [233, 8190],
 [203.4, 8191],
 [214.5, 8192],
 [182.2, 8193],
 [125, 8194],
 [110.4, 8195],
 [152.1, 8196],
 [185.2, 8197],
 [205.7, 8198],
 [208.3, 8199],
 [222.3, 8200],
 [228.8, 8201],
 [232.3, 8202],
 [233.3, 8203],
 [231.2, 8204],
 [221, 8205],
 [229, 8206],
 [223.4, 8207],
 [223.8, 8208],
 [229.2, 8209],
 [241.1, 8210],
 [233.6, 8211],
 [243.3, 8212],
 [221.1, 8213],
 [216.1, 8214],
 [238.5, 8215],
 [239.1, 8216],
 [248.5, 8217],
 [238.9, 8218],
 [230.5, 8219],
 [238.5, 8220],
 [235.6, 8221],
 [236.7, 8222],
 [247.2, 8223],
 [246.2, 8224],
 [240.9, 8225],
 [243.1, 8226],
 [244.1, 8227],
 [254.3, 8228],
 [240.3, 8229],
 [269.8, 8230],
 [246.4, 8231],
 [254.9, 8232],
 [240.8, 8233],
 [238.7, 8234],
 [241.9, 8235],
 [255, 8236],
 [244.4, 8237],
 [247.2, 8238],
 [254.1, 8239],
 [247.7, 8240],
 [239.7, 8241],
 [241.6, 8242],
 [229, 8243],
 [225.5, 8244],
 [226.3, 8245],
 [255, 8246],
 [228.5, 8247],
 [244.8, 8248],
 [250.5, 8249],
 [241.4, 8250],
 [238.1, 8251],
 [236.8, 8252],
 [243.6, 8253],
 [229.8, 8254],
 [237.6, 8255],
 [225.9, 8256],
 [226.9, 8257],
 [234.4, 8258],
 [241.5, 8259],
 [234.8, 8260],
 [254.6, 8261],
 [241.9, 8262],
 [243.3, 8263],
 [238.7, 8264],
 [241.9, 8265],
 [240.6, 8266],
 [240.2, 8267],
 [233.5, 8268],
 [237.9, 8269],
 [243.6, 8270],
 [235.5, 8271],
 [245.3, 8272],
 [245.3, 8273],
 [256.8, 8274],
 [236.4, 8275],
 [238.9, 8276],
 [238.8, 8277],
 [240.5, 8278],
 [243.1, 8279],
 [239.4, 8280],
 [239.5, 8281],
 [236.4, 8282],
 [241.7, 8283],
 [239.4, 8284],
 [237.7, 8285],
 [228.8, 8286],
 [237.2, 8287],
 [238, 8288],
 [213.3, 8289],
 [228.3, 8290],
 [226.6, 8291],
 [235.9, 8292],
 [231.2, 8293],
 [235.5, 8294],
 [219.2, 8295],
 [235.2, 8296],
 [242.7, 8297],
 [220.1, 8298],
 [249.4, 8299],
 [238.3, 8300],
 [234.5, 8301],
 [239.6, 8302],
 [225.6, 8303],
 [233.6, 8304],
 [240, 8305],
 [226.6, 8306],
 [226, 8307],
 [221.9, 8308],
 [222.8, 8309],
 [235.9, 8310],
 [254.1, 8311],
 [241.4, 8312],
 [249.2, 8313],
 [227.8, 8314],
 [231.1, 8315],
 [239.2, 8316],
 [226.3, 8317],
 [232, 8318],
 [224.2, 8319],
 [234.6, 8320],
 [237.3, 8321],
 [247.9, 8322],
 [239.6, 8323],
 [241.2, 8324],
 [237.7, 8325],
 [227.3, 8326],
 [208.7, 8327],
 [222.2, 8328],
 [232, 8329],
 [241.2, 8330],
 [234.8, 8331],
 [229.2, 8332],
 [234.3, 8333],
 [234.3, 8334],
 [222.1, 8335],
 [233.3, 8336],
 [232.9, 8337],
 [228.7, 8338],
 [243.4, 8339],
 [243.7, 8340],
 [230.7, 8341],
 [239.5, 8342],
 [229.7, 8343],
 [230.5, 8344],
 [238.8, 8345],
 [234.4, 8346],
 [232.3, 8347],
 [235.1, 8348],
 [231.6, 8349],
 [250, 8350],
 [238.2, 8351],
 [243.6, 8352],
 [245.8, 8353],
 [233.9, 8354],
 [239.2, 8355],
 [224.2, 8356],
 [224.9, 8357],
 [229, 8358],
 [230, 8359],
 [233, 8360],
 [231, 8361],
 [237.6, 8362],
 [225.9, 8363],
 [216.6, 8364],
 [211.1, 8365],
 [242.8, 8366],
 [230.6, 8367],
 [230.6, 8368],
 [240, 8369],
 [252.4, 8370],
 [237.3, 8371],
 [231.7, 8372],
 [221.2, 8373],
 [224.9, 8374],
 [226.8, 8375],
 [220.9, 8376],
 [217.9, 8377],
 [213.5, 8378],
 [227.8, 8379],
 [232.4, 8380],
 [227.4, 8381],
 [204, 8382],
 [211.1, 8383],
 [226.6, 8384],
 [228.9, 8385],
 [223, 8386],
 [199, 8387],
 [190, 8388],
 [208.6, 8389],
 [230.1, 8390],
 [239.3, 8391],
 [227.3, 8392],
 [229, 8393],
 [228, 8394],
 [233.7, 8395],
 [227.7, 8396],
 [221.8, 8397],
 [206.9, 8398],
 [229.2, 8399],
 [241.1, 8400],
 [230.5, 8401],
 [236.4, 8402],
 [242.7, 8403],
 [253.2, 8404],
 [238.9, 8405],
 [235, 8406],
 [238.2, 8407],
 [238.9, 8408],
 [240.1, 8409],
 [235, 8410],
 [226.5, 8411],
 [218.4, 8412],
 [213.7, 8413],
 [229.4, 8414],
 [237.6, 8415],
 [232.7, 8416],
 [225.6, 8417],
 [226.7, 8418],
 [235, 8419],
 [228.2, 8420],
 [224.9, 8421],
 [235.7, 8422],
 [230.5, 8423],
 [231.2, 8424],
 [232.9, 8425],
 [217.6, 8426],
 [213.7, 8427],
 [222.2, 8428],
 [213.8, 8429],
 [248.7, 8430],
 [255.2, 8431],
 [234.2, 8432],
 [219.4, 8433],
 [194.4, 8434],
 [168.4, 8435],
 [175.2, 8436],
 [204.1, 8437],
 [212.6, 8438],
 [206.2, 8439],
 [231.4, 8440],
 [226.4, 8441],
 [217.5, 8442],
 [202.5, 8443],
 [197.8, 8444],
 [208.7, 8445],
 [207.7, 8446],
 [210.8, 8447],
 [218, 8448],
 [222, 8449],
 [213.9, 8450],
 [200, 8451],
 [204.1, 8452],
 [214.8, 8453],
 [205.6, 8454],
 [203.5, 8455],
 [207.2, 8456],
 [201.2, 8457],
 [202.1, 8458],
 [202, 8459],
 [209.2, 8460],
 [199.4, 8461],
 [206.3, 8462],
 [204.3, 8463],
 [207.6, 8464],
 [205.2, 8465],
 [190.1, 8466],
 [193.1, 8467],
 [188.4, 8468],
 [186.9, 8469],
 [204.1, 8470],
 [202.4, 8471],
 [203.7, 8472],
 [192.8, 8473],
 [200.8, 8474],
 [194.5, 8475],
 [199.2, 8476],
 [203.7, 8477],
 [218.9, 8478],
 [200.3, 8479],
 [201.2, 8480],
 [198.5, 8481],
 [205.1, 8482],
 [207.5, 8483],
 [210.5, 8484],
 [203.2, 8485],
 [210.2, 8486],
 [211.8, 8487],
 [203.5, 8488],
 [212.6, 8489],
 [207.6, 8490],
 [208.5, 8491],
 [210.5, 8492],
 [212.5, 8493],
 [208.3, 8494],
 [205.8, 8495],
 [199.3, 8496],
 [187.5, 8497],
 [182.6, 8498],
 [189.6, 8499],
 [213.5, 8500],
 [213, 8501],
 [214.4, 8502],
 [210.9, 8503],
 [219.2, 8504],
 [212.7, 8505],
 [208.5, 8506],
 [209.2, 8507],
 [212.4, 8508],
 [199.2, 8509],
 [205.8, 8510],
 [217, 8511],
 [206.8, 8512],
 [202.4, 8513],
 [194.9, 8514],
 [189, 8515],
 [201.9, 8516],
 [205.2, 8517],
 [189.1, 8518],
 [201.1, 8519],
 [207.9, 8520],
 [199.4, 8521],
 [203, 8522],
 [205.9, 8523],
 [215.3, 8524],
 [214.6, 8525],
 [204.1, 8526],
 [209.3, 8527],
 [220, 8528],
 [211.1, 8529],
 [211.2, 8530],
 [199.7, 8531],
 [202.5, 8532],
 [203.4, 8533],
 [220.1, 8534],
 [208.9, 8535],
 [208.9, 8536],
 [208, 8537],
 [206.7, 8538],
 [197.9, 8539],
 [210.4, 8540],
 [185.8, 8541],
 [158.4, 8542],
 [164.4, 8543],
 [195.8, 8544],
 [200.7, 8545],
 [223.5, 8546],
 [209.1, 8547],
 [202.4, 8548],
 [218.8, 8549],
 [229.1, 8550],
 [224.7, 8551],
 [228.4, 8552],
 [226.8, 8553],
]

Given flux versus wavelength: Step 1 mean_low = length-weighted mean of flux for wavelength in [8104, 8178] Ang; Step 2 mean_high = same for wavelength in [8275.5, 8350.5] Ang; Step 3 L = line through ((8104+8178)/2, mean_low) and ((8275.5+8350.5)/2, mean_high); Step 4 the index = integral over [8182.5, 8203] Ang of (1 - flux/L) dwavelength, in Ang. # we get 3.9 Ang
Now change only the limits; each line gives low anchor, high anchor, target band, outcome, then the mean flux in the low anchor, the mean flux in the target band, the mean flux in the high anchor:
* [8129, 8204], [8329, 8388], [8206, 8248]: -2.3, 226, 240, 230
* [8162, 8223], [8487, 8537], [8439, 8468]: 0.2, 221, 207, 206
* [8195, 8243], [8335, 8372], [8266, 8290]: -0.5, 233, 238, 234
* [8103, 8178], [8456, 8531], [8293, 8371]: -4.6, 240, 234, 204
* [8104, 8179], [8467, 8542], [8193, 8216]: 2.2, 240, 212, 204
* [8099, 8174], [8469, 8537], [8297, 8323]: -1.3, 240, 235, 205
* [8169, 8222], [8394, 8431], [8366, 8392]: 0.5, 218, 224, 231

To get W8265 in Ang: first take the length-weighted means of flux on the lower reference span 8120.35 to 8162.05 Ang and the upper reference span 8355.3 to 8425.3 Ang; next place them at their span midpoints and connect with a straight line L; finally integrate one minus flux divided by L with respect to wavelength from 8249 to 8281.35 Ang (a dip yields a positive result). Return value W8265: -0.7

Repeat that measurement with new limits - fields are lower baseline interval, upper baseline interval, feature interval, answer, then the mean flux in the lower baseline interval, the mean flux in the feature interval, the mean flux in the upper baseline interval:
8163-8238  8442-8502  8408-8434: -2.55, 226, 229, 204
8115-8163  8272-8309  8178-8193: 2.29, 239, 202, 235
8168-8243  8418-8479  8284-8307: -1.30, 226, 233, 210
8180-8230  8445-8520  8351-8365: -1.43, 217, 231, 204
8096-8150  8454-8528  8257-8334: -4.48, 239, 236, 204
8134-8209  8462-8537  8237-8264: -2.41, 225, 239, 205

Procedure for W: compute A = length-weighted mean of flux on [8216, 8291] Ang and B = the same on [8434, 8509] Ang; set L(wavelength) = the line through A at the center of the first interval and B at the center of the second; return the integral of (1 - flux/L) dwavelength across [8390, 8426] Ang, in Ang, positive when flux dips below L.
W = -2.7 Ang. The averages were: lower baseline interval 240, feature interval 231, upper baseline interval 205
